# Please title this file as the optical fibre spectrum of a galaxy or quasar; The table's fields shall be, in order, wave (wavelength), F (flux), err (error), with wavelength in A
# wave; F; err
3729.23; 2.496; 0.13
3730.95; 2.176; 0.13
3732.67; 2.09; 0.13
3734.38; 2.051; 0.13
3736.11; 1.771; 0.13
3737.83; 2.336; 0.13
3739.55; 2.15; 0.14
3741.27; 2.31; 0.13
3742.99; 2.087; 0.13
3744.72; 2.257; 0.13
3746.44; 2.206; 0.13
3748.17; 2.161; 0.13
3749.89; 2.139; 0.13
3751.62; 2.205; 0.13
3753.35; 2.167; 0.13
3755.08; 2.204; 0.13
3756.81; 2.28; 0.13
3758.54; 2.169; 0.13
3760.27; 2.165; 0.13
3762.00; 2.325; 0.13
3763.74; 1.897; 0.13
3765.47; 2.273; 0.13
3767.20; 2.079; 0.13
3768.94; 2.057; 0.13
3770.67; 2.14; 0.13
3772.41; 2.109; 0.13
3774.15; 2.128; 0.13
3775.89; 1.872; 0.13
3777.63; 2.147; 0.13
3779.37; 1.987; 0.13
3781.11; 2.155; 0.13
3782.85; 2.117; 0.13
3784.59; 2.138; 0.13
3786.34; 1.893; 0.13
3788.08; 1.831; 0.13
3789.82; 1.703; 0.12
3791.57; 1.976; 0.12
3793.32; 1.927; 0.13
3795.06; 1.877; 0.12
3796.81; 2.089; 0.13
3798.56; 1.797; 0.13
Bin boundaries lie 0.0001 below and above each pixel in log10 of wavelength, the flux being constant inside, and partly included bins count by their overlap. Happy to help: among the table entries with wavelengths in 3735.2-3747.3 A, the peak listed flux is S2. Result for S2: 2.336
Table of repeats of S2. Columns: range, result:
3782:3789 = 2.138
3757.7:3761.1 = 2.169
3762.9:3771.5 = 2.273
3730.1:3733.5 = 2.176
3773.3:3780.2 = 2.147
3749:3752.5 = 2.205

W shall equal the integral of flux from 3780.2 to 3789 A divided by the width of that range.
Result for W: 2.03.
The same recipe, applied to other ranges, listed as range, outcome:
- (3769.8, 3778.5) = 2.08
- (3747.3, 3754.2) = 2.17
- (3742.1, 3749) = 2.18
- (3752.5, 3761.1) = 2.2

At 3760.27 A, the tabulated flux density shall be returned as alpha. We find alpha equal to 2.165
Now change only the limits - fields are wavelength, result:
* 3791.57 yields 1.976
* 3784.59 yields 2.138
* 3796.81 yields 2.089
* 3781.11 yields 2.155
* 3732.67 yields 2.09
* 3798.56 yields 1.797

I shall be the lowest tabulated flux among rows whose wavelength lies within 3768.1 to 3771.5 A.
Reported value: 2.057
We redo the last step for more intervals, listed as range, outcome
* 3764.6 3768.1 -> 2.079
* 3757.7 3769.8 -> 1.897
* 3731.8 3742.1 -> 1.771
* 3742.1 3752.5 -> 2.087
